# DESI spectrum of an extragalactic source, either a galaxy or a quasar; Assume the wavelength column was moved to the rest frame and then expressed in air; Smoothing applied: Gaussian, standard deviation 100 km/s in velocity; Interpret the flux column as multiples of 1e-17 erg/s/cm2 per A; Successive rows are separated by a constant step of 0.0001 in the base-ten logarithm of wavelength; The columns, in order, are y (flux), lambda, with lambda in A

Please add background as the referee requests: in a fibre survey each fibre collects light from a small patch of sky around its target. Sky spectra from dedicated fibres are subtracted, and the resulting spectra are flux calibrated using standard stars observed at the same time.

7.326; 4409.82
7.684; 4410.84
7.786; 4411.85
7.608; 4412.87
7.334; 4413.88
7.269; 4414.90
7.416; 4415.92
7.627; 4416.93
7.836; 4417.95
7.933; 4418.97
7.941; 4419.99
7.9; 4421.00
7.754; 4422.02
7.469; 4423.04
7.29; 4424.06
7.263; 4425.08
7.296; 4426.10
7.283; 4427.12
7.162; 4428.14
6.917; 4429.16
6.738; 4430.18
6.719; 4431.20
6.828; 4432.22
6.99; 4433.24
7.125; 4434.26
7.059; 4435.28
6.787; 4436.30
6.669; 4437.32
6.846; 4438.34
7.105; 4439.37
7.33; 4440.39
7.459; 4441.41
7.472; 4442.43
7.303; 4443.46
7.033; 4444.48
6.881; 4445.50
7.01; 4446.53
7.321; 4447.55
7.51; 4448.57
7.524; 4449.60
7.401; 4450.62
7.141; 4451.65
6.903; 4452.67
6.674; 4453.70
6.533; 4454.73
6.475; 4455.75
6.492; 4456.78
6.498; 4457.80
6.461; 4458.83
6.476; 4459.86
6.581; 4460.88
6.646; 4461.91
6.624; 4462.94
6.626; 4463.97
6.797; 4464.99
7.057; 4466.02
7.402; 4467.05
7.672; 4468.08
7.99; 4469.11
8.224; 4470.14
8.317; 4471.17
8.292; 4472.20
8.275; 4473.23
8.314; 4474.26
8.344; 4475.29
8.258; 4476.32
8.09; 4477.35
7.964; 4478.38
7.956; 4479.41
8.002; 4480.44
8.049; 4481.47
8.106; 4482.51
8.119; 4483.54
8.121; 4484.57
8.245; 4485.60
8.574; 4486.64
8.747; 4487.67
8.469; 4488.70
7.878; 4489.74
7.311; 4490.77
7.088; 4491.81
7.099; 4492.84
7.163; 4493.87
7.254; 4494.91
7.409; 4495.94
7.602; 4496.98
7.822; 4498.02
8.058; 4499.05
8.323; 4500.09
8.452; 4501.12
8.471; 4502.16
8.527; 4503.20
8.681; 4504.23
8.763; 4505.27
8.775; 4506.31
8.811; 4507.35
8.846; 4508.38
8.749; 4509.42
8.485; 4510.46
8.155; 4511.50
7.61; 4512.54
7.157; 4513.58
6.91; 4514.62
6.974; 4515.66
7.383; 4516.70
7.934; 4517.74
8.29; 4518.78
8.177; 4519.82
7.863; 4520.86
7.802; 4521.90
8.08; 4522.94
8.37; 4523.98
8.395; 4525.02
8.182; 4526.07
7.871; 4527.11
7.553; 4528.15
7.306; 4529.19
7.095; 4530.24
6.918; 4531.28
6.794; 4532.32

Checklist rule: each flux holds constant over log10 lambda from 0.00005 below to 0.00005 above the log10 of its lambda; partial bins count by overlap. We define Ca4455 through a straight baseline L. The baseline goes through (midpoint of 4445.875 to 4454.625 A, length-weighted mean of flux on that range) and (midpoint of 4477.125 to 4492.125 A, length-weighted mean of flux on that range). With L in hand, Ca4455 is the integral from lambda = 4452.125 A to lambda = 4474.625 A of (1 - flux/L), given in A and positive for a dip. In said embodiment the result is 1.1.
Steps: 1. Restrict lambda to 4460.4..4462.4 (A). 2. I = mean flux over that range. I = 6.6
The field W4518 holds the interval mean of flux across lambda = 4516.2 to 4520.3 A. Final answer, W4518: 7.95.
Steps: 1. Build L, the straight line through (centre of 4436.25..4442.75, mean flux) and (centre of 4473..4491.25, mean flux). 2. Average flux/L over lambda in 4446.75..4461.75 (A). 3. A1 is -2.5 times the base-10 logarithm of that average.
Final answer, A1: 0.09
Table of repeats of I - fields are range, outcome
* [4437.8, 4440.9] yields 7.08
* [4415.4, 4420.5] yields 7.76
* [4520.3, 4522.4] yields 7.85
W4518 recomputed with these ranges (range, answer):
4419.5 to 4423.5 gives 7.78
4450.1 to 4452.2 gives 7.28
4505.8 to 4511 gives 8.73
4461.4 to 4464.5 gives 6.64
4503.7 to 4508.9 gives 8.79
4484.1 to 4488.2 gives 8.43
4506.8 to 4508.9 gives 8.85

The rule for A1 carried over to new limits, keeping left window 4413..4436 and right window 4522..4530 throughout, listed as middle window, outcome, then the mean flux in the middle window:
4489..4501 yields 0.02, 7.59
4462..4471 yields 0.04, 7.3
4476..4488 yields -0.07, 8.18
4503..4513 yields -0.10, 8.55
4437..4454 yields 0.04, 7.16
